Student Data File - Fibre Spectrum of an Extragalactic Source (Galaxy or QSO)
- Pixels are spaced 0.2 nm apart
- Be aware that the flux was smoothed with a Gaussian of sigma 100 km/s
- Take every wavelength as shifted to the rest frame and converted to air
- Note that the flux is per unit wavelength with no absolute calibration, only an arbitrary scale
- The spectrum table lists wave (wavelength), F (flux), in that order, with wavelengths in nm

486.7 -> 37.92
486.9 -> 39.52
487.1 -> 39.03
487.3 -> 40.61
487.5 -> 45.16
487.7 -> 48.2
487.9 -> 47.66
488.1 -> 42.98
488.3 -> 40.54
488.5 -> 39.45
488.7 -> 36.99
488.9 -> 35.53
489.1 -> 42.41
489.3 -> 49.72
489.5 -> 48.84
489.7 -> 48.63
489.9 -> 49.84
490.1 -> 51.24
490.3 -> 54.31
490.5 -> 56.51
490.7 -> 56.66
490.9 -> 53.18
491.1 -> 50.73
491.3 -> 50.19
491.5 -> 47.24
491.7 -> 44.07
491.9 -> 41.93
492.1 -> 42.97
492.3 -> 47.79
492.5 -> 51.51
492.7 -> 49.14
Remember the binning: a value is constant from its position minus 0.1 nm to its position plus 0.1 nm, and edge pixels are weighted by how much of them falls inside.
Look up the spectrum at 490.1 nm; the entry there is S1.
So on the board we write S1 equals 51.24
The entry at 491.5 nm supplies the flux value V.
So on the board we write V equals 47.24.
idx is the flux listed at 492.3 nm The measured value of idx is 47.79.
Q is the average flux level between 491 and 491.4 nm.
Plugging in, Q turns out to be 50.5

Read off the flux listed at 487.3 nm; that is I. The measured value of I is 40.61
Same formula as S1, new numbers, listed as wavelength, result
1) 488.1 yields 42.98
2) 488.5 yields 39.45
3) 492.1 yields 42.97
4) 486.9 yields 39.52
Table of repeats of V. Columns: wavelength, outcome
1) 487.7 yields 48.2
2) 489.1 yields 42.41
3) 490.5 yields 56.51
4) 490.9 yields 53.18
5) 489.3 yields 49.72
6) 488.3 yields 40.54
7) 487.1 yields 39.03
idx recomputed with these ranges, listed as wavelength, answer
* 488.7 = 36.99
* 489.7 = 48.63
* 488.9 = 35.53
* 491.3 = 50.19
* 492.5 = 51.51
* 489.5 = 48.84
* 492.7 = 49.14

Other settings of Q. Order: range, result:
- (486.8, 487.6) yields 41.1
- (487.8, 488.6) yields 42.7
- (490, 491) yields 54.4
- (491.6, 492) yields 43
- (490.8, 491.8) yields 49.1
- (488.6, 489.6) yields 42.7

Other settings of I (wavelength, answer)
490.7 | 56.66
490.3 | 54.31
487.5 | 45.16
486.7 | 37.92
